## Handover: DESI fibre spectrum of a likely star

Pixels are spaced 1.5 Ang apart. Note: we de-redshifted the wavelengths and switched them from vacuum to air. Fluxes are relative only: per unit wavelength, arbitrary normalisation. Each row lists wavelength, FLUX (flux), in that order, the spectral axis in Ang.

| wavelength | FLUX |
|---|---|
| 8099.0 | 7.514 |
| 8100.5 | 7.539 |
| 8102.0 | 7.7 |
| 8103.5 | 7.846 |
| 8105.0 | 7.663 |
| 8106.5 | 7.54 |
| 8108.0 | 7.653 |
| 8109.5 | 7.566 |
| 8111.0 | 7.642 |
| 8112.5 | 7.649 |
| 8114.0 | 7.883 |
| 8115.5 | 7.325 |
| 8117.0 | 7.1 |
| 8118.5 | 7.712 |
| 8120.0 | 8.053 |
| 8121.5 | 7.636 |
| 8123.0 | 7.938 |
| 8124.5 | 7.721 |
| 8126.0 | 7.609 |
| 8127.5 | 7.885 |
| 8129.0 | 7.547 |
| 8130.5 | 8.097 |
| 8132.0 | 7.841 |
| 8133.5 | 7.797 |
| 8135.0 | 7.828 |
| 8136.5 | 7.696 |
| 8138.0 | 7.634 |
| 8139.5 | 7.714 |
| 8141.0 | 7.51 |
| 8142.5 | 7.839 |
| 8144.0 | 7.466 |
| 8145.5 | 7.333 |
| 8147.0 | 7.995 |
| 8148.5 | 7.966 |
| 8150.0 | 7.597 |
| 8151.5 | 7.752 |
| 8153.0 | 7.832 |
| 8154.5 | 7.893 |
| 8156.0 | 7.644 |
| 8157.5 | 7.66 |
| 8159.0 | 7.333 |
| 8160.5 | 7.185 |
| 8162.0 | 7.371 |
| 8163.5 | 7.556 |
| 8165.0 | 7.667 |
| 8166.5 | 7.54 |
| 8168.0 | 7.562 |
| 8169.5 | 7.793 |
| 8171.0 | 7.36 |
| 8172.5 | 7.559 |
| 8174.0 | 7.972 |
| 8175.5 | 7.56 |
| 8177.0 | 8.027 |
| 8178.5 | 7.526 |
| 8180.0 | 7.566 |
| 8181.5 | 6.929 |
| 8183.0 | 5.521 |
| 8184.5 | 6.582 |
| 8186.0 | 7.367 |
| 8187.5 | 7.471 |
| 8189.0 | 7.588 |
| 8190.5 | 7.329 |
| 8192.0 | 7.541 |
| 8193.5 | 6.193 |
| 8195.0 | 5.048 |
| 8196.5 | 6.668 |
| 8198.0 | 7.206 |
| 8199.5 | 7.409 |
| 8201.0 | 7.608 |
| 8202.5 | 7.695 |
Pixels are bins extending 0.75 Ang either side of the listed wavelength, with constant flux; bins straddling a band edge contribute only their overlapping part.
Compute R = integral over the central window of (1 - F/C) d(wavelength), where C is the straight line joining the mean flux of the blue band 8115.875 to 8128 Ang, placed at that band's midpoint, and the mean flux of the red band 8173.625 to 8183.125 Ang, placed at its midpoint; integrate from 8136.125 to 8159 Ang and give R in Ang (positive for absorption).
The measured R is -0.41 Ang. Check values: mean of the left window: 7.69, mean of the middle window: 7.69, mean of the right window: 7.39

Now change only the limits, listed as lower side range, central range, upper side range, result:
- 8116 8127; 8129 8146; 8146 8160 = -0.01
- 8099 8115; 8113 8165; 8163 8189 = -0.98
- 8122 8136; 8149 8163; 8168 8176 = 0.20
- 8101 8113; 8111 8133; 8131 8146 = -0.13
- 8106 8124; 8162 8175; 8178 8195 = -0.87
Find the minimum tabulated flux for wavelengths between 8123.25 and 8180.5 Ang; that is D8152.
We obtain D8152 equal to 7.185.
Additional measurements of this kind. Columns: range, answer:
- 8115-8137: 7.1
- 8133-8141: 7.51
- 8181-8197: 5.048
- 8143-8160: 7.333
